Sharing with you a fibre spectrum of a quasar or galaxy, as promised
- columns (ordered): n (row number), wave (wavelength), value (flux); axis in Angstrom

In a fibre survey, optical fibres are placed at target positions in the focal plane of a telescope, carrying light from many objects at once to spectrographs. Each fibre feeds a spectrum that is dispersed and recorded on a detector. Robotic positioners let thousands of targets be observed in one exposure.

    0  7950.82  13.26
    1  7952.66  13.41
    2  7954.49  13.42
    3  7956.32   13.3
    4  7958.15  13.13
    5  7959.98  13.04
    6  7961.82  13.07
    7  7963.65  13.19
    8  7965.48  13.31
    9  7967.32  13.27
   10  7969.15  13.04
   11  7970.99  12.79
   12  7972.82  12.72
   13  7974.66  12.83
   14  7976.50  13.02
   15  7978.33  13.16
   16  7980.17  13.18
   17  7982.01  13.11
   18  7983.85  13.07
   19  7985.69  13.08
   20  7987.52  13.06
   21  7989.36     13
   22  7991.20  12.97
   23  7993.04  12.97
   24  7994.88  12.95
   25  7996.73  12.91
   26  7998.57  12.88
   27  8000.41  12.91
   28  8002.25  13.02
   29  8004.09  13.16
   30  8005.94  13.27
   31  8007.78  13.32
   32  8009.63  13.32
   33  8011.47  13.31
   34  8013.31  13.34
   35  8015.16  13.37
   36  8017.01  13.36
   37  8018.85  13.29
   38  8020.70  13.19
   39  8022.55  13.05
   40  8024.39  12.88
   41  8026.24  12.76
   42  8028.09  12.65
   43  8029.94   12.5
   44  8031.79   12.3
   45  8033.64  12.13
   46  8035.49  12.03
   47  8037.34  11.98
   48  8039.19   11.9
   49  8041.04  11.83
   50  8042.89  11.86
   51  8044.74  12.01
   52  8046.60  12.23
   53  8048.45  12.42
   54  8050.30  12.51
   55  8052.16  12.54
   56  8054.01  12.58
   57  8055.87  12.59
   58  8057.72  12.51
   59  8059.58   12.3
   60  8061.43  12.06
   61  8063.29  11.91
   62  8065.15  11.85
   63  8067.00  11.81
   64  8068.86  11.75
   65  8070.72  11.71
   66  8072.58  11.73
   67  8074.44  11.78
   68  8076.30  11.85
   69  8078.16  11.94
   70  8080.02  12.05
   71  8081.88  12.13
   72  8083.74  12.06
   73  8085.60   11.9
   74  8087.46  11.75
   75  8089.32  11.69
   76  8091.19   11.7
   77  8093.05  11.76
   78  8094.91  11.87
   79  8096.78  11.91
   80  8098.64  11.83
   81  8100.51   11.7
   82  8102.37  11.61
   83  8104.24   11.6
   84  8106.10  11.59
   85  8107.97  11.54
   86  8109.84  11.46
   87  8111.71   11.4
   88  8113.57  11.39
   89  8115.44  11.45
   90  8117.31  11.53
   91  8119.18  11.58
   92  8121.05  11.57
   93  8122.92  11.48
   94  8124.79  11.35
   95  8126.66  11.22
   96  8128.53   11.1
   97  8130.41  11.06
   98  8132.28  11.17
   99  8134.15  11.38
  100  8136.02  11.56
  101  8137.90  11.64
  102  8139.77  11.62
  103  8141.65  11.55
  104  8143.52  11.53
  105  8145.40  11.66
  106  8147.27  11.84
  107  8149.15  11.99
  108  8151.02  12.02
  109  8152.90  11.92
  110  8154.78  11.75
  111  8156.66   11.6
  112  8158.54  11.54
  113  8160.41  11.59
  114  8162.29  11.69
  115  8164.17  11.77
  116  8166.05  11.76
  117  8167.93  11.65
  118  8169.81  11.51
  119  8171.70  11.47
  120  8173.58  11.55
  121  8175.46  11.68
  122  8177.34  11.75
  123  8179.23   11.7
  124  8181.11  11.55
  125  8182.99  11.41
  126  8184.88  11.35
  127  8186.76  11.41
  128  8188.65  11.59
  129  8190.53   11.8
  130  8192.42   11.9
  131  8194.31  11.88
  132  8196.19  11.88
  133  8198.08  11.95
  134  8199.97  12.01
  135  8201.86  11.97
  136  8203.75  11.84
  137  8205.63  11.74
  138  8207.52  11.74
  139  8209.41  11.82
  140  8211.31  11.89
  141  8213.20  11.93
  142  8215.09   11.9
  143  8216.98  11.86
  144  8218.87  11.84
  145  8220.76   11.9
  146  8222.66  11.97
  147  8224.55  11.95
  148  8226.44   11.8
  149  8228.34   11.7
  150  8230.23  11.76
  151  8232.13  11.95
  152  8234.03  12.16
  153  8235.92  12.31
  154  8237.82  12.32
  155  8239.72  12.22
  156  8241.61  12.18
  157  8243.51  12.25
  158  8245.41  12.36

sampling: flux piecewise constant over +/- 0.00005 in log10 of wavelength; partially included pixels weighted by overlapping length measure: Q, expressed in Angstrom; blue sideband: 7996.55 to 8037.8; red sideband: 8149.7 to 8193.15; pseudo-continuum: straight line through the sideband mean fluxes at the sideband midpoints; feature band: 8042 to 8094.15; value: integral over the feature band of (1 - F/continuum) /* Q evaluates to 2.0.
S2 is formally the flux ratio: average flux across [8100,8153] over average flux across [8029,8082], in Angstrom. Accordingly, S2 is 1.0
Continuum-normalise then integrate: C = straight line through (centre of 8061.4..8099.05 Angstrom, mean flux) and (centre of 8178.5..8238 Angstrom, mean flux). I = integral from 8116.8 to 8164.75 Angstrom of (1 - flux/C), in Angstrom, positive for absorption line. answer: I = 1.1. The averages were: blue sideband 11.9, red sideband 11.8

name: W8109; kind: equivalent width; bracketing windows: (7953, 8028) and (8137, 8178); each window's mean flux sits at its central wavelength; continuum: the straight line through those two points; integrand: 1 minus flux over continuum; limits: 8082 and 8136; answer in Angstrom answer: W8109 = 2.4 Angstrom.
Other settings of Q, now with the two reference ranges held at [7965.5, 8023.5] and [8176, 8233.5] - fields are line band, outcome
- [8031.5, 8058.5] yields 1.2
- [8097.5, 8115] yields 1.2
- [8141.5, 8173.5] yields 1.0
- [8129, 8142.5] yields 0.9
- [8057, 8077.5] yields 1.2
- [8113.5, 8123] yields 0.6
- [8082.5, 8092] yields 0.5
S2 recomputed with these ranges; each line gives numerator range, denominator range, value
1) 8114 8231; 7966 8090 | 0.93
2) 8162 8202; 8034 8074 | 0.97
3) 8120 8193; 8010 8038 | 0.90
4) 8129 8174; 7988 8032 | 0.89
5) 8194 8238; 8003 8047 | 0.94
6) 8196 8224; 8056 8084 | 0.99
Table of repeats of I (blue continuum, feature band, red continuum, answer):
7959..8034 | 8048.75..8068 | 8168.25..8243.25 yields 0.6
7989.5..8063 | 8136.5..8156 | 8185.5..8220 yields 0.6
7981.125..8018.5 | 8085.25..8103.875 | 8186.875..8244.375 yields 1.2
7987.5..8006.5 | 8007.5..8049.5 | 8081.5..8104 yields -0.1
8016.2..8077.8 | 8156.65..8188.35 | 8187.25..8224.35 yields 1.0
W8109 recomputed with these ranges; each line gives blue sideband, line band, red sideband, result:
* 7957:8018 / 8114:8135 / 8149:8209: 1.3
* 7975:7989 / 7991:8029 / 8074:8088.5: -1.0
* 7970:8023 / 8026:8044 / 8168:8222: 0.9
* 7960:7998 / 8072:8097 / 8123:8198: 0.7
